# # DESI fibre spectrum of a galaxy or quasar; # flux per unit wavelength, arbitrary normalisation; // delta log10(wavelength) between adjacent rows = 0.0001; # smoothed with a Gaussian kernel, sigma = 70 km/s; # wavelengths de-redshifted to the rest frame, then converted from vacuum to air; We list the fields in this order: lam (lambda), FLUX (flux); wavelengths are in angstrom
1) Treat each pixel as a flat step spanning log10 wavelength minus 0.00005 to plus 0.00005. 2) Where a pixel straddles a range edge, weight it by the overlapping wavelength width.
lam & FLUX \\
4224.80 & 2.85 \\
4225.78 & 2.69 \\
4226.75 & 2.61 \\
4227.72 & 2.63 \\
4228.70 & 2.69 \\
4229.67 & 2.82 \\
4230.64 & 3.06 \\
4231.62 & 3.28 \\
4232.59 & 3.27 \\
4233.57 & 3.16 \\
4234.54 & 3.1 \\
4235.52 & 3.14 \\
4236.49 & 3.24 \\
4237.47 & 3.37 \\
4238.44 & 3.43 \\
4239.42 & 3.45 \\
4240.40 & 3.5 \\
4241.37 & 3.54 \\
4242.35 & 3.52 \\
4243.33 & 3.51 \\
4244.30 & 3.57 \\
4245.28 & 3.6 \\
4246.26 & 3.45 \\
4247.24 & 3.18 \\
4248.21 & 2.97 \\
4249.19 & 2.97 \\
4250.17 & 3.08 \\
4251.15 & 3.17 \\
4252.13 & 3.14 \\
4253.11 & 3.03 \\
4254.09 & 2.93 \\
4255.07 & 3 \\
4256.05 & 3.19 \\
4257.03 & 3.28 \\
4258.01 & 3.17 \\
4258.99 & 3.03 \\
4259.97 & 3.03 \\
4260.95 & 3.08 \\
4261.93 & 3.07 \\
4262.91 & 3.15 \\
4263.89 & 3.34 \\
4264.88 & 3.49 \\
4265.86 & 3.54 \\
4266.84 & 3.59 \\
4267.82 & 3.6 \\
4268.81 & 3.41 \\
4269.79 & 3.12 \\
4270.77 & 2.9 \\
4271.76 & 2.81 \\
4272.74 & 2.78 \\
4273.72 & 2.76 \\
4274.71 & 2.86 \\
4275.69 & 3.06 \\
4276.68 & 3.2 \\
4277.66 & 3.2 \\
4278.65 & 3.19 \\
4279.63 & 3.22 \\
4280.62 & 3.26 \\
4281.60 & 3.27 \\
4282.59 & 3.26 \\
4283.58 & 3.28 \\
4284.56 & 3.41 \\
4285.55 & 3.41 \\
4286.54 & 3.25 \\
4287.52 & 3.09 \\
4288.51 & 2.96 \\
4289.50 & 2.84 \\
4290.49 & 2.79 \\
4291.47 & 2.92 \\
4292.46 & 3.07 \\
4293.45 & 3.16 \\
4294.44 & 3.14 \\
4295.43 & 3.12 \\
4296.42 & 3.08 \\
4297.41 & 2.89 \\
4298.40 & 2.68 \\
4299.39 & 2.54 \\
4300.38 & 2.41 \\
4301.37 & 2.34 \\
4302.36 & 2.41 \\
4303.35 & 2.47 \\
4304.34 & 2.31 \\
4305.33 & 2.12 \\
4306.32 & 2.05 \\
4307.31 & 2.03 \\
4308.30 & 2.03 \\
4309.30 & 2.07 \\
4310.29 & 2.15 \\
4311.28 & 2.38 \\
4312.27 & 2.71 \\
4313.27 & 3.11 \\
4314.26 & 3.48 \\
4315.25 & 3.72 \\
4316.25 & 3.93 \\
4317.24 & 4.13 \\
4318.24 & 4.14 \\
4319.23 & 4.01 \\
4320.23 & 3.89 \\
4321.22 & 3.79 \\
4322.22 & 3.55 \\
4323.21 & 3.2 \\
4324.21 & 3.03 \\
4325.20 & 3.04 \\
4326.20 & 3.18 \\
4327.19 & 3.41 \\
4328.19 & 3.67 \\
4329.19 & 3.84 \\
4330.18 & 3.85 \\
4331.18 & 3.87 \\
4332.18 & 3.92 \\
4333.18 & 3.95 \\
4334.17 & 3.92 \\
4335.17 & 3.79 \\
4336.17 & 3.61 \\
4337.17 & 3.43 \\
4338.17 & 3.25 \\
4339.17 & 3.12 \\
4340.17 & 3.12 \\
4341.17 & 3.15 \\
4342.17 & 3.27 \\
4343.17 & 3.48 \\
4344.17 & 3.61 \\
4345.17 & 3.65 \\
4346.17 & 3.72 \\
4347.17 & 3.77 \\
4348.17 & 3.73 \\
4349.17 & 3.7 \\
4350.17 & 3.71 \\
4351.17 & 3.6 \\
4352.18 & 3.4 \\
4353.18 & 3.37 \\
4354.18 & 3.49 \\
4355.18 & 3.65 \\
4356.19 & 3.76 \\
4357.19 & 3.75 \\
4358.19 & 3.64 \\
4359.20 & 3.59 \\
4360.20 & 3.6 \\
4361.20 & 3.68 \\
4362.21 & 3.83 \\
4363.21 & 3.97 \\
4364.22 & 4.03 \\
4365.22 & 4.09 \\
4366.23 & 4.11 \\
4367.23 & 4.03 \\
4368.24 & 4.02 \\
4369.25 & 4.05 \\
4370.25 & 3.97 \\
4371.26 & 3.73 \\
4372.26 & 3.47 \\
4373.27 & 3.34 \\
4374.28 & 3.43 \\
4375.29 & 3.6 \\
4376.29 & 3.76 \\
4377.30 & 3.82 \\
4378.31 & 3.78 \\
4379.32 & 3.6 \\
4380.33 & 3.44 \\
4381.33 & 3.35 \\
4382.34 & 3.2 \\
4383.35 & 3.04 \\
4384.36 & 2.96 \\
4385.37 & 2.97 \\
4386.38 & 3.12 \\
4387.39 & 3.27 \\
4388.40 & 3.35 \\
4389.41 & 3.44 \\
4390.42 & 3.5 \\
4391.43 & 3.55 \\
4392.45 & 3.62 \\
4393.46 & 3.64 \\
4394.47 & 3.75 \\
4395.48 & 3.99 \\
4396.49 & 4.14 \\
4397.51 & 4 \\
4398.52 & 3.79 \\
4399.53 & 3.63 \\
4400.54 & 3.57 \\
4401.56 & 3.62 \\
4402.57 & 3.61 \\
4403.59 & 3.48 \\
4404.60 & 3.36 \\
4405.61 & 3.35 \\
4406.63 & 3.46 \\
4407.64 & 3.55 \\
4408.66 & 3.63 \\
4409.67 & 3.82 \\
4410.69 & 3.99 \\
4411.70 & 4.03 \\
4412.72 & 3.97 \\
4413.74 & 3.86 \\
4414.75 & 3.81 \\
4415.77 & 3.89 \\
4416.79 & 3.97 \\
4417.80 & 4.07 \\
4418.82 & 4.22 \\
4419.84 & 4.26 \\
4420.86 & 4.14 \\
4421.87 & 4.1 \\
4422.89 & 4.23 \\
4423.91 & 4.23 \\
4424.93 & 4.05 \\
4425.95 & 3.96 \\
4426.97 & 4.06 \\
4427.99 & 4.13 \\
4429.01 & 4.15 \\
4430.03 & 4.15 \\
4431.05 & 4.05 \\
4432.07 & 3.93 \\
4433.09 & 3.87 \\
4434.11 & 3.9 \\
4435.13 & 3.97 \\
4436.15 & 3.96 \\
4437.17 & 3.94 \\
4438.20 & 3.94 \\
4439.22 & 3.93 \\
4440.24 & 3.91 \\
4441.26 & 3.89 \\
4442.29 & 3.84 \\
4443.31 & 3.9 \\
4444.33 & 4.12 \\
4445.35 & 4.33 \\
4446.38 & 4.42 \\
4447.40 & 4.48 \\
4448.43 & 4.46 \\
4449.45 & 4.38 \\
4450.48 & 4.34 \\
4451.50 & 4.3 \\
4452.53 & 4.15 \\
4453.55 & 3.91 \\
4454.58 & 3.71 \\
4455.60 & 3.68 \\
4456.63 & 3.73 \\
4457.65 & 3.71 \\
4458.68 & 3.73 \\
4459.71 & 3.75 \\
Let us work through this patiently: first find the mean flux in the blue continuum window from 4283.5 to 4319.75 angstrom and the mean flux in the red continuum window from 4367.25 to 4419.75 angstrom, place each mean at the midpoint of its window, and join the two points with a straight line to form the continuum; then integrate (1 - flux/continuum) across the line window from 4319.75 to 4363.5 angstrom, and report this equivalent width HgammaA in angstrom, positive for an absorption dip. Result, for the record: -4.8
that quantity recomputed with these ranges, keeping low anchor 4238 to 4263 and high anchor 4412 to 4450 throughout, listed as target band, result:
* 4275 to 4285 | 0.42 angstrom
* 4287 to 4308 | 4.66 angstrom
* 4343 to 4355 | 0.26 angstrom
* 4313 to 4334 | -0.55 angstrom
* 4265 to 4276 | 0.60 angstrom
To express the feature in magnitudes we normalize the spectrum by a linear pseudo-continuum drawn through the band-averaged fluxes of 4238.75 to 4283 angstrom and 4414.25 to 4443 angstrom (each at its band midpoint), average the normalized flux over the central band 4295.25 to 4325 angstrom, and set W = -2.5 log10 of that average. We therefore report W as 0.180 mag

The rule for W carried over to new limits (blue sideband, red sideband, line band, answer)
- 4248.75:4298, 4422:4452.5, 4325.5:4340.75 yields -0.03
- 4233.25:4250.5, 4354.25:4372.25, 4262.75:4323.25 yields 0.16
